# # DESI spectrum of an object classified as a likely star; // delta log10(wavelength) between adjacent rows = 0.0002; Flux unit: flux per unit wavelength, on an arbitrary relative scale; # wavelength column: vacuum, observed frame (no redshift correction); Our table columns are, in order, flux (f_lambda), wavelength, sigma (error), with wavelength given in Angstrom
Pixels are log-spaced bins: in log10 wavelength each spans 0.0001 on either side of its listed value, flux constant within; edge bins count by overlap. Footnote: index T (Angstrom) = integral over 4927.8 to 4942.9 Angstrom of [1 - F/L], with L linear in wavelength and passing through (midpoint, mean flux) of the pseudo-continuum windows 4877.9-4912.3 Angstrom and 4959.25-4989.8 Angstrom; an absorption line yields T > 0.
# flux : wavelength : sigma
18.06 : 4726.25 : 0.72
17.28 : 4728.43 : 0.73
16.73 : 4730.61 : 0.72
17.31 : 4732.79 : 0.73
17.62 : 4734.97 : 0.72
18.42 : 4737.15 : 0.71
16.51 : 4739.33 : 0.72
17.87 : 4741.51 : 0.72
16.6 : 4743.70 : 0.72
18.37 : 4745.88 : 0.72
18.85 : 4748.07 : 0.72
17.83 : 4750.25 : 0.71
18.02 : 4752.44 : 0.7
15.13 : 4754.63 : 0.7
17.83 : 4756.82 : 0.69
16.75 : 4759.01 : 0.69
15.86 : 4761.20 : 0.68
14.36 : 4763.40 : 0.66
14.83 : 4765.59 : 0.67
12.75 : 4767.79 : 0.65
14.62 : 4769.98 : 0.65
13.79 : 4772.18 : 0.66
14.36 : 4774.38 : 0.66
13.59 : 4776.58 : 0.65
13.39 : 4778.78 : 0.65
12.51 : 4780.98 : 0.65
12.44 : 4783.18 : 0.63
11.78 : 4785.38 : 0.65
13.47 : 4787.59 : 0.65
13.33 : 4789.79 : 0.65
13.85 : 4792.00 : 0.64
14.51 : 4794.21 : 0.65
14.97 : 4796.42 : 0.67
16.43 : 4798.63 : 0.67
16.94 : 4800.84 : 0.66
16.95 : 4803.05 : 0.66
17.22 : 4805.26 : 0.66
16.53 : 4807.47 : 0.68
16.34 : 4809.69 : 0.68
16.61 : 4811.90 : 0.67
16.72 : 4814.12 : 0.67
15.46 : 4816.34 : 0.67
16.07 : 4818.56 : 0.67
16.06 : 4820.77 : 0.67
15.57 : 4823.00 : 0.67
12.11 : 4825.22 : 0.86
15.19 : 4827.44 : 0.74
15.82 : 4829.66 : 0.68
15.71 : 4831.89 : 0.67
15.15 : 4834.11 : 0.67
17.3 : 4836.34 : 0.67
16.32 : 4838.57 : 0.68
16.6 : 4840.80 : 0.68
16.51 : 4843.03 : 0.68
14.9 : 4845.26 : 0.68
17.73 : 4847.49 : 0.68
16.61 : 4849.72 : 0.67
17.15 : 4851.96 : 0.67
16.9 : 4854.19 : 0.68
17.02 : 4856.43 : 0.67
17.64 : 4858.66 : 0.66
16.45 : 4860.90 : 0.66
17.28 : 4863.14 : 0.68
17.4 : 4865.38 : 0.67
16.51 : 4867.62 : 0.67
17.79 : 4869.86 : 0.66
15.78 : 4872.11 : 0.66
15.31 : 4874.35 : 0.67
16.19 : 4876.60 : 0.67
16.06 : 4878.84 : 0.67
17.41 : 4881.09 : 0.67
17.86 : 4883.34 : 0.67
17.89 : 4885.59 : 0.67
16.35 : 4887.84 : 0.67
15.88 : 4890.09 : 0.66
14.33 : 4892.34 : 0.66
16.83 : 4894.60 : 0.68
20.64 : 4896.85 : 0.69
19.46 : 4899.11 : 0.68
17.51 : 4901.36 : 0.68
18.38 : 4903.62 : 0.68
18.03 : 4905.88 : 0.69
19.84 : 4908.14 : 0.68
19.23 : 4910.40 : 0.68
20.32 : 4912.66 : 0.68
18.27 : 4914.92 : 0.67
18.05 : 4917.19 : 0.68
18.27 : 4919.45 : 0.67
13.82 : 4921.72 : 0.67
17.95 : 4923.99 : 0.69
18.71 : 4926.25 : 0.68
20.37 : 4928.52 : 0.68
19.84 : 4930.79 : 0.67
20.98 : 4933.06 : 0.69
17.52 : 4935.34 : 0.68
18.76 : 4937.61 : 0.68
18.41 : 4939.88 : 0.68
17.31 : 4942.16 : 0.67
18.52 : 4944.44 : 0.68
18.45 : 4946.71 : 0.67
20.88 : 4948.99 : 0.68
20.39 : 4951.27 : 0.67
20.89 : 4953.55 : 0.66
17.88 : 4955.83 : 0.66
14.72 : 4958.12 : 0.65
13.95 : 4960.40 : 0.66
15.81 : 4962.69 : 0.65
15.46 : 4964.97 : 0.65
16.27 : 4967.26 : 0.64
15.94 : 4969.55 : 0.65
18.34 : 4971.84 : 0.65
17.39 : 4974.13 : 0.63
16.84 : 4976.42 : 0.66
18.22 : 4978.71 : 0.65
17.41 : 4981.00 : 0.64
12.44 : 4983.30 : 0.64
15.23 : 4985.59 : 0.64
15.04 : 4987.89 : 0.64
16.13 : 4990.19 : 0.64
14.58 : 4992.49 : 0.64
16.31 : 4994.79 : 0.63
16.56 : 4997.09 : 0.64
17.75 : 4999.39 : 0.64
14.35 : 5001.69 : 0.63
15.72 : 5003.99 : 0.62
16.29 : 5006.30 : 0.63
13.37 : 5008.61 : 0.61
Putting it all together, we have -1.9 Angstrom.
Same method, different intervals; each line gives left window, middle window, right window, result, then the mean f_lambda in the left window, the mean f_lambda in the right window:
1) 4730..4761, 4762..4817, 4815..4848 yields 6.00 Angstrom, 17.4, 15.7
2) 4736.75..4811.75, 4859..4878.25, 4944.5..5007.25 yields -0.69 Angstrom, 15.5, 16.7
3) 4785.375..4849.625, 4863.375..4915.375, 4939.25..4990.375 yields -3.74 Angstrom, 15.7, 17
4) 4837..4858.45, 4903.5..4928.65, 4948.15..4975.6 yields -1.94 Angstrom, 16.7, 17.3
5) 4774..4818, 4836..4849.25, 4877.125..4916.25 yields -0.20 Angstrom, 14.9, 17.9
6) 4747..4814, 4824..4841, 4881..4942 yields 0.97 Angstrom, 15.2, 18.2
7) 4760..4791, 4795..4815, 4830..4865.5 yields -2.18 Angstrom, 13.7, 16.6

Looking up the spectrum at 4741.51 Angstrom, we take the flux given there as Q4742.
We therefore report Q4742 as 17.87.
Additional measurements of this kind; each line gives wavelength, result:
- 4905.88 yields 18.03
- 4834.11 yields 15.15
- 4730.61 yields 16.73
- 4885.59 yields 17.89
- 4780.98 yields 12.51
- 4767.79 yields 12.75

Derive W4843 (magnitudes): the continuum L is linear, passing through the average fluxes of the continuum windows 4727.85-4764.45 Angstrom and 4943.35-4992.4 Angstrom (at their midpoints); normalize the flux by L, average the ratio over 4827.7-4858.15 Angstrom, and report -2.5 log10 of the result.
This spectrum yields 0.04 mag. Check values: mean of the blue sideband 17.1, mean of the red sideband 16.9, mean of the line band 16.4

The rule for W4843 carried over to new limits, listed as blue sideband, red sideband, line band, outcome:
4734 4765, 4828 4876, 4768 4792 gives 0.26 mag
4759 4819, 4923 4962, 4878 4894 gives 0.04 mag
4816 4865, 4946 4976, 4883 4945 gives -0.08 mag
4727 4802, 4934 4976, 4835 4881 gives -0.01 mag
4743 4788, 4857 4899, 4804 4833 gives 0.01 mag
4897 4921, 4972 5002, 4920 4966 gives -0.03 mag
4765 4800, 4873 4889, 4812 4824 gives -0.08 mag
